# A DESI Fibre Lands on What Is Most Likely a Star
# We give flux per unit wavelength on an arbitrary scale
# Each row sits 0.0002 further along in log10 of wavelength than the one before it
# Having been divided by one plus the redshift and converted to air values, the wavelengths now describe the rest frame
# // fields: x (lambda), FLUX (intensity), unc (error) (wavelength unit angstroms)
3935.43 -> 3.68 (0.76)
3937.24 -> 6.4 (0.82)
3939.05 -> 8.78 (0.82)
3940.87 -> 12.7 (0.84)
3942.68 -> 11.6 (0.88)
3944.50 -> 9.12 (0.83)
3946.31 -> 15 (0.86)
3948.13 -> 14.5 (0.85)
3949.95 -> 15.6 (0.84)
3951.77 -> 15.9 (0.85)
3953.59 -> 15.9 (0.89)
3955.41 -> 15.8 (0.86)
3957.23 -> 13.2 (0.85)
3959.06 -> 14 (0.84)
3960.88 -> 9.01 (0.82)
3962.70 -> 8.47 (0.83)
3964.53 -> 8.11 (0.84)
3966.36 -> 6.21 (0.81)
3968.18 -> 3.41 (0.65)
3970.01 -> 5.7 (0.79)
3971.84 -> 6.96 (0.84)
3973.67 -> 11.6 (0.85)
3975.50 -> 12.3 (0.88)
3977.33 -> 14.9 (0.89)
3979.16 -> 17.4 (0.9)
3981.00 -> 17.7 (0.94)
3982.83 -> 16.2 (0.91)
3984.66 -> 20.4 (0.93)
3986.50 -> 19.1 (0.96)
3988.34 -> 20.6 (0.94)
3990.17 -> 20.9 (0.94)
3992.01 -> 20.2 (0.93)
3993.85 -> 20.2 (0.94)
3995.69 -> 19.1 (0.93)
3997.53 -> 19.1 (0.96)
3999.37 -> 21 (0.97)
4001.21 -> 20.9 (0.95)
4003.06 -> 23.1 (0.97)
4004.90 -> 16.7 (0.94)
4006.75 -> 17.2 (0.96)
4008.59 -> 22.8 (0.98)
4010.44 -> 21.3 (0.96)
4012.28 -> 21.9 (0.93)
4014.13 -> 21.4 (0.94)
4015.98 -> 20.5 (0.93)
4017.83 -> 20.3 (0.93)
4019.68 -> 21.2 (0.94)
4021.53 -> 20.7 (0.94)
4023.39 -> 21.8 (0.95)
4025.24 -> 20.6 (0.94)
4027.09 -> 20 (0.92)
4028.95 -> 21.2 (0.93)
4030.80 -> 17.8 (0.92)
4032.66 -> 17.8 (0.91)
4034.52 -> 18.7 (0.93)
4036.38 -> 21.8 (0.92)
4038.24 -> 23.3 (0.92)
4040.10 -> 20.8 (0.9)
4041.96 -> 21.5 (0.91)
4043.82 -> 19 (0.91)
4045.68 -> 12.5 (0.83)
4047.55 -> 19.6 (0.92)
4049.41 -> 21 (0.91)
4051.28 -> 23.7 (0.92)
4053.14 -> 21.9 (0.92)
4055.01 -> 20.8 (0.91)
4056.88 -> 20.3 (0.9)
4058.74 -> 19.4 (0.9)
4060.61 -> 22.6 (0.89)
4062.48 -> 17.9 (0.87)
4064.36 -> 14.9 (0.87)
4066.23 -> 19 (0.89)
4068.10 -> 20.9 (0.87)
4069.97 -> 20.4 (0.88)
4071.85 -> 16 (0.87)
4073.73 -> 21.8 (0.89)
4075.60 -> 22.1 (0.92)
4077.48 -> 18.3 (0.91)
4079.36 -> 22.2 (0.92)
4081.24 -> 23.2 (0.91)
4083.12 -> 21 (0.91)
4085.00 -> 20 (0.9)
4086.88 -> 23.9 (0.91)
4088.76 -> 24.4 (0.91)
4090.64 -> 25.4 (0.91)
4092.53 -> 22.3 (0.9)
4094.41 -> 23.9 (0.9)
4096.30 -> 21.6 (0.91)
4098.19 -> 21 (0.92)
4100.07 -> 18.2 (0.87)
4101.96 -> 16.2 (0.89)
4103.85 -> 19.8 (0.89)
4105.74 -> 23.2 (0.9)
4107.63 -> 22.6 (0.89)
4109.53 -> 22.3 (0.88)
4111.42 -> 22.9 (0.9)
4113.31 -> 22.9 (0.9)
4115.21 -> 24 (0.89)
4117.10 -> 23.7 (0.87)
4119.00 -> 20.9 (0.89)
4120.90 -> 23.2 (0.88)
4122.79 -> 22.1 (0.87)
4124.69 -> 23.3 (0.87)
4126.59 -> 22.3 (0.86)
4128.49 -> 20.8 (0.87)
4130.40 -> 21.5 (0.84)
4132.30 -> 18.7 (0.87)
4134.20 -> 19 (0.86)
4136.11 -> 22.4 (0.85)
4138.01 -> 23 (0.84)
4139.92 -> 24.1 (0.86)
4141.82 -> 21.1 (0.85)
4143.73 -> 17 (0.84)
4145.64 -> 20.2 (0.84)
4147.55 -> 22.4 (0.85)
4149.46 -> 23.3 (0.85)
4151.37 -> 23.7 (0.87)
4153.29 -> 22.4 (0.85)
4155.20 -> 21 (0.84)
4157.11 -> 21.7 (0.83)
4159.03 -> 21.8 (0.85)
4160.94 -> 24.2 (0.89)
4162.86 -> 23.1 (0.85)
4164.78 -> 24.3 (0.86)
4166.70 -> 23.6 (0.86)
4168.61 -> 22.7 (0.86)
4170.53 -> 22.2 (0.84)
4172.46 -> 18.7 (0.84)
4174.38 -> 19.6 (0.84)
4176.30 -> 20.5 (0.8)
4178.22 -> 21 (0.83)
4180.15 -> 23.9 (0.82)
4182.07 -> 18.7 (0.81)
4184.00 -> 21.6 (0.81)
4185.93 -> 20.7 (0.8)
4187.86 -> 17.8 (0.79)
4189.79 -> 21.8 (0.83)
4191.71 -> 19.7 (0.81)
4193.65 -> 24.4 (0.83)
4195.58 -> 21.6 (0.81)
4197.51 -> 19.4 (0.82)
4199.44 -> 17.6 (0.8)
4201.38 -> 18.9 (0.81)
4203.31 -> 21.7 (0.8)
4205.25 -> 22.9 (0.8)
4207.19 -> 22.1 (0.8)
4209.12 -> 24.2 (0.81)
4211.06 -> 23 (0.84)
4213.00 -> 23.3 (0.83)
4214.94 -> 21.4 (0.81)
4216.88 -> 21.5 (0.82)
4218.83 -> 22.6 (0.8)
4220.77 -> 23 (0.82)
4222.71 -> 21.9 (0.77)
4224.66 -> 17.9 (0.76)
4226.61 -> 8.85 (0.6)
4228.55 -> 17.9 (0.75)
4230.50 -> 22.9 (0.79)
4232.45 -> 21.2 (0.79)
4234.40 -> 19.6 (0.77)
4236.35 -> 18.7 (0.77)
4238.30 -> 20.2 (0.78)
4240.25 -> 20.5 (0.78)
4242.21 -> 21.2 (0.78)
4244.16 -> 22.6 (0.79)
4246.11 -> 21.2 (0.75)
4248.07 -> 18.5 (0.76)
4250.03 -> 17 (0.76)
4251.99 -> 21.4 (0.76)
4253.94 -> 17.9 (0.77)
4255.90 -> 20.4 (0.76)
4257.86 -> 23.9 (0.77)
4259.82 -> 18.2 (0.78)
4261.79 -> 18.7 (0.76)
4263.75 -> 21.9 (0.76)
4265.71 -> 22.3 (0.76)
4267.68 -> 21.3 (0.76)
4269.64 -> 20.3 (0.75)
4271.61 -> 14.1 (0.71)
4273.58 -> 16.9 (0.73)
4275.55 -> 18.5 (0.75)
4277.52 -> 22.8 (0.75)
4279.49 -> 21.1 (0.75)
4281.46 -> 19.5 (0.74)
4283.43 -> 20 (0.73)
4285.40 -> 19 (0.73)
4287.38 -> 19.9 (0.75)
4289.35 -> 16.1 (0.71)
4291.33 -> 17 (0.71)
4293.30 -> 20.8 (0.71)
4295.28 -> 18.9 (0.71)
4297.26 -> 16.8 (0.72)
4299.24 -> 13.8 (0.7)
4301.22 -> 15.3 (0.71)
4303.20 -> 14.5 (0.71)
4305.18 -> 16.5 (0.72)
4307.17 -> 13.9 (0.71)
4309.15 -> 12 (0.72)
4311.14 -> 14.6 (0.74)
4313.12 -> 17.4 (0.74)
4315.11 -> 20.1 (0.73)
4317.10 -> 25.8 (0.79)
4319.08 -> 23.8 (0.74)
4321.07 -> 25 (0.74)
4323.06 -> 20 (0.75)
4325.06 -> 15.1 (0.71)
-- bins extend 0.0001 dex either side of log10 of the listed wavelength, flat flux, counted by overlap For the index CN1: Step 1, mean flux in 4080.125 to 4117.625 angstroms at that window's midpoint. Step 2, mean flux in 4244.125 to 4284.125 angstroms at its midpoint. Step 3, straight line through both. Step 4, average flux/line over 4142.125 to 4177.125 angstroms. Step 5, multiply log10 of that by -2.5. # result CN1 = -0.025 mag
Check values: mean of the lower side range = 22.1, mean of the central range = 21.8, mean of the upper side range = 19.9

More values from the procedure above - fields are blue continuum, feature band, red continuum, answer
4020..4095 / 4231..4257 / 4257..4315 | -0.08 mag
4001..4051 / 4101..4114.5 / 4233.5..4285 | -0.07 mag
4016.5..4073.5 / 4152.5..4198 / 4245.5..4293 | -0.10 mag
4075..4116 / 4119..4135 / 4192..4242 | 0.01 mag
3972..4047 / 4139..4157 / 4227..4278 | -0.11 mag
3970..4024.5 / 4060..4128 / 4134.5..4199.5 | -0.06 mag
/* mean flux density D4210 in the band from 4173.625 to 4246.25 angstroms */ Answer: 20.7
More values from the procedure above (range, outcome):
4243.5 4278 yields 19.8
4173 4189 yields 20.4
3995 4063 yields 20.3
